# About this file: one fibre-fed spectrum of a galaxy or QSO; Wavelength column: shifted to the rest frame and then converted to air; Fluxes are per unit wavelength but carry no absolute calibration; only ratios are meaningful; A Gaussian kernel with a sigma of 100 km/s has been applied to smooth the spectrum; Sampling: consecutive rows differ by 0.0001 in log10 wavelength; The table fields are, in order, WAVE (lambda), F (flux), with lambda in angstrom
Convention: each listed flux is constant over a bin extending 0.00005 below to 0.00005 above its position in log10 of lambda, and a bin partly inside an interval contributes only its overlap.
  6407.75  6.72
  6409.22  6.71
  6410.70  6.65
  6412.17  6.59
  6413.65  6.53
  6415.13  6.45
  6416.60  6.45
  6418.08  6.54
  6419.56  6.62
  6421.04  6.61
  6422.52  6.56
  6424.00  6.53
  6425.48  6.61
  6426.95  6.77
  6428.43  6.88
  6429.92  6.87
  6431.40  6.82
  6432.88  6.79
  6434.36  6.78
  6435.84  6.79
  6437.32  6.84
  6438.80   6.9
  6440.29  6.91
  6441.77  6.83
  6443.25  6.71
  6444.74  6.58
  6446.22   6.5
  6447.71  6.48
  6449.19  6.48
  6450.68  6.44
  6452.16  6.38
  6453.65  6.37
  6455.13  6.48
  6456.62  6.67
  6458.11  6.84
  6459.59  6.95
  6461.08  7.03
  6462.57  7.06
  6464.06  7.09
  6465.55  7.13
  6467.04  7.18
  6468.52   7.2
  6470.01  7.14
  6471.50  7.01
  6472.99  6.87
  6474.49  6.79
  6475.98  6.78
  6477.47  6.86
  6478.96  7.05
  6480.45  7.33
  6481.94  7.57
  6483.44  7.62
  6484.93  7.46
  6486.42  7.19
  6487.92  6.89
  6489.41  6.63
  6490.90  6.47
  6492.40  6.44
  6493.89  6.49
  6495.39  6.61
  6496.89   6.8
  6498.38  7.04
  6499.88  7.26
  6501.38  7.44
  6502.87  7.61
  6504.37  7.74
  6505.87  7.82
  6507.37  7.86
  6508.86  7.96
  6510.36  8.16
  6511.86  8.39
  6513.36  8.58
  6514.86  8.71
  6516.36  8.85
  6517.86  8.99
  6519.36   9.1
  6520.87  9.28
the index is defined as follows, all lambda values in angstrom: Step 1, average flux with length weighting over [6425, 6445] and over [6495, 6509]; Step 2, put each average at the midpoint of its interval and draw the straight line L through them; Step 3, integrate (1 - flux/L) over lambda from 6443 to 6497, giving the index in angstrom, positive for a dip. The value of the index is 2.0 angstrom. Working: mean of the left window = 6.8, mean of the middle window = 6.85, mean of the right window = 7.41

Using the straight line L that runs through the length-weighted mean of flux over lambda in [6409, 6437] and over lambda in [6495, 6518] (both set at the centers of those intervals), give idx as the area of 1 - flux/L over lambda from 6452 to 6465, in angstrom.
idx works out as 0.7 angstrom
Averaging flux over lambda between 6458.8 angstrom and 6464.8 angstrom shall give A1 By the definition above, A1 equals 7.03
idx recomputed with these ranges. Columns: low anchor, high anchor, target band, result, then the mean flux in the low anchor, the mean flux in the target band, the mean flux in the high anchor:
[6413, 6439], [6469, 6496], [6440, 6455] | 0.5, 6.68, 6.56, 6.96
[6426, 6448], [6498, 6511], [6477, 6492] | 0.6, 6.77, 7.1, 7.67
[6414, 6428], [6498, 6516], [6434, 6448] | 0.3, 6.58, 6.74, 7.92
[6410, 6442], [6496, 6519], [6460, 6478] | 0.9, 6.7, 7.01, 7.96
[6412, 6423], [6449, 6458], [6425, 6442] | -0.8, 6.54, 6.82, 6.49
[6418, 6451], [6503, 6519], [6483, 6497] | 1.8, 6.69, 6.85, 8.3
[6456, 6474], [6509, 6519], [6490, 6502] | 1.8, 7.01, 6.81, 8.59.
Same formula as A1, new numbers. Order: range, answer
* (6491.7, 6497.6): 6.58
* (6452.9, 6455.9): 6.42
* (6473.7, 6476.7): 6.77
